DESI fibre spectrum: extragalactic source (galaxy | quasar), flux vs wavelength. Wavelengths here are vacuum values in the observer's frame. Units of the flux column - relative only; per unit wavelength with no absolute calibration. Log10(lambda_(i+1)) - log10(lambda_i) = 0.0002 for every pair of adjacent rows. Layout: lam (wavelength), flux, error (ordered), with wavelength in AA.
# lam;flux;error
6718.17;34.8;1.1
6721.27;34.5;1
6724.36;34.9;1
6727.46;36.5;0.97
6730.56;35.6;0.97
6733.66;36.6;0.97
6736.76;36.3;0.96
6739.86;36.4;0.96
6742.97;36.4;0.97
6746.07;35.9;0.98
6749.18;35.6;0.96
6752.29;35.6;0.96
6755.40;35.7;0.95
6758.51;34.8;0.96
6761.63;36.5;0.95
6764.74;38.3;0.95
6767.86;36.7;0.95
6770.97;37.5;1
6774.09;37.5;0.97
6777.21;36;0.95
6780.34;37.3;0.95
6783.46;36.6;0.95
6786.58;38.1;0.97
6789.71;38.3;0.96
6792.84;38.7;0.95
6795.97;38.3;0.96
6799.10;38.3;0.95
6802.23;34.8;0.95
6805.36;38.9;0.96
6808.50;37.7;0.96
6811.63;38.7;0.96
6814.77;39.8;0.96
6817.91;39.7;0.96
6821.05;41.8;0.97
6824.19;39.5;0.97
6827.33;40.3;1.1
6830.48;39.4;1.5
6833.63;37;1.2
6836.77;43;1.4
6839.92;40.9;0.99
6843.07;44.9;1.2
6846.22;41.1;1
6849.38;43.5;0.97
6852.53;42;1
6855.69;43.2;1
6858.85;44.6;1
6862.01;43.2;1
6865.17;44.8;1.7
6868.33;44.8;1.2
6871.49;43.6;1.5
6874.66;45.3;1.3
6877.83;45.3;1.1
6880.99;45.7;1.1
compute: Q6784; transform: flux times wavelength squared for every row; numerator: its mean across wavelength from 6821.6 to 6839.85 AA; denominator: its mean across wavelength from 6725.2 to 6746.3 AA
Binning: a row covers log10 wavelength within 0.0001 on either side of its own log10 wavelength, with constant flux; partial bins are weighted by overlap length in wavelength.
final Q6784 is 1.1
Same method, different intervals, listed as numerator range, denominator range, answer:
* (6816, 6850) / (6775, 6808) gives 1.10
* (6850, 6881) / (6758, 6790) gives 1.22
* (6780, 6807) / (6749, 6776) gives 1.04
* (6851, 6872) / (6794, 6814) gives 1.17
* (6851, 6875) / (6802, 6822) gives 1.14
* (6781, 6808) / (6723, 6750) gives 1.07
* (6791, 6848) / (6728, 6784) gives 1.11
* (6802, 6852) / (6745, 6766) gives 1.14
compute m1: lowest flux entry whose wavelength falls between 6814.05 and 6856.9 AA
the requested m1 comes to 37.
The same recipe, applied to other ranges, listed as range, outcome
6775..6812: 34.8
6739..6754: 35.6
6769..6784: 36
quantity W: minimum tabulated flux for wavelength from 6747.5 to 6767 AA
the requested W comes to 34.8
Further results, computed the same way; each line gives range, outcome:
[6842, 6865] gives 41.1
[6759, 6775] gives 36.5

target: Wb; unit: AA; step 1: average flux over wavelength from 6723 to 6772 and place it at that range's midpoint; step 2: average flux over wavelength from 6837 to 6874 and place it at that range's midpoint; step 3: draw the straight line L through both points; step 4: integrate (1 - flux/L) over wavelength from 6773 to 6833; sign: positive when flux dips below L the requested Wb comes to 2.2 AA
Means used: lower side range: 36.2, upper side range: 43.4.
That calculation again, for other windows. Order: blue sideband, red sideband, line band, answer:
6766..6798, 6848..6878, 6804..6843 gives 0.9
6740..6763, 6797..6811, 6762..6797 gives -0.7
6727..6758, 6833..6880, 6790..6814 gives 1.1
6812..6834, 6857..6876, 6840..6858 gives -0.2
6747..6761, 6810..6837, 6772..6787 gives 0.0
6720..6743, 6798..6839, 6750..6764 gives 0.4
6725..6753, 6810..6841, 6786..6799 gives 0.0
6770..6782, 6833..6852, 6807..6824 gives 0.2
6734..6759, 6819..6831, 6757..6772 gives 0.1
